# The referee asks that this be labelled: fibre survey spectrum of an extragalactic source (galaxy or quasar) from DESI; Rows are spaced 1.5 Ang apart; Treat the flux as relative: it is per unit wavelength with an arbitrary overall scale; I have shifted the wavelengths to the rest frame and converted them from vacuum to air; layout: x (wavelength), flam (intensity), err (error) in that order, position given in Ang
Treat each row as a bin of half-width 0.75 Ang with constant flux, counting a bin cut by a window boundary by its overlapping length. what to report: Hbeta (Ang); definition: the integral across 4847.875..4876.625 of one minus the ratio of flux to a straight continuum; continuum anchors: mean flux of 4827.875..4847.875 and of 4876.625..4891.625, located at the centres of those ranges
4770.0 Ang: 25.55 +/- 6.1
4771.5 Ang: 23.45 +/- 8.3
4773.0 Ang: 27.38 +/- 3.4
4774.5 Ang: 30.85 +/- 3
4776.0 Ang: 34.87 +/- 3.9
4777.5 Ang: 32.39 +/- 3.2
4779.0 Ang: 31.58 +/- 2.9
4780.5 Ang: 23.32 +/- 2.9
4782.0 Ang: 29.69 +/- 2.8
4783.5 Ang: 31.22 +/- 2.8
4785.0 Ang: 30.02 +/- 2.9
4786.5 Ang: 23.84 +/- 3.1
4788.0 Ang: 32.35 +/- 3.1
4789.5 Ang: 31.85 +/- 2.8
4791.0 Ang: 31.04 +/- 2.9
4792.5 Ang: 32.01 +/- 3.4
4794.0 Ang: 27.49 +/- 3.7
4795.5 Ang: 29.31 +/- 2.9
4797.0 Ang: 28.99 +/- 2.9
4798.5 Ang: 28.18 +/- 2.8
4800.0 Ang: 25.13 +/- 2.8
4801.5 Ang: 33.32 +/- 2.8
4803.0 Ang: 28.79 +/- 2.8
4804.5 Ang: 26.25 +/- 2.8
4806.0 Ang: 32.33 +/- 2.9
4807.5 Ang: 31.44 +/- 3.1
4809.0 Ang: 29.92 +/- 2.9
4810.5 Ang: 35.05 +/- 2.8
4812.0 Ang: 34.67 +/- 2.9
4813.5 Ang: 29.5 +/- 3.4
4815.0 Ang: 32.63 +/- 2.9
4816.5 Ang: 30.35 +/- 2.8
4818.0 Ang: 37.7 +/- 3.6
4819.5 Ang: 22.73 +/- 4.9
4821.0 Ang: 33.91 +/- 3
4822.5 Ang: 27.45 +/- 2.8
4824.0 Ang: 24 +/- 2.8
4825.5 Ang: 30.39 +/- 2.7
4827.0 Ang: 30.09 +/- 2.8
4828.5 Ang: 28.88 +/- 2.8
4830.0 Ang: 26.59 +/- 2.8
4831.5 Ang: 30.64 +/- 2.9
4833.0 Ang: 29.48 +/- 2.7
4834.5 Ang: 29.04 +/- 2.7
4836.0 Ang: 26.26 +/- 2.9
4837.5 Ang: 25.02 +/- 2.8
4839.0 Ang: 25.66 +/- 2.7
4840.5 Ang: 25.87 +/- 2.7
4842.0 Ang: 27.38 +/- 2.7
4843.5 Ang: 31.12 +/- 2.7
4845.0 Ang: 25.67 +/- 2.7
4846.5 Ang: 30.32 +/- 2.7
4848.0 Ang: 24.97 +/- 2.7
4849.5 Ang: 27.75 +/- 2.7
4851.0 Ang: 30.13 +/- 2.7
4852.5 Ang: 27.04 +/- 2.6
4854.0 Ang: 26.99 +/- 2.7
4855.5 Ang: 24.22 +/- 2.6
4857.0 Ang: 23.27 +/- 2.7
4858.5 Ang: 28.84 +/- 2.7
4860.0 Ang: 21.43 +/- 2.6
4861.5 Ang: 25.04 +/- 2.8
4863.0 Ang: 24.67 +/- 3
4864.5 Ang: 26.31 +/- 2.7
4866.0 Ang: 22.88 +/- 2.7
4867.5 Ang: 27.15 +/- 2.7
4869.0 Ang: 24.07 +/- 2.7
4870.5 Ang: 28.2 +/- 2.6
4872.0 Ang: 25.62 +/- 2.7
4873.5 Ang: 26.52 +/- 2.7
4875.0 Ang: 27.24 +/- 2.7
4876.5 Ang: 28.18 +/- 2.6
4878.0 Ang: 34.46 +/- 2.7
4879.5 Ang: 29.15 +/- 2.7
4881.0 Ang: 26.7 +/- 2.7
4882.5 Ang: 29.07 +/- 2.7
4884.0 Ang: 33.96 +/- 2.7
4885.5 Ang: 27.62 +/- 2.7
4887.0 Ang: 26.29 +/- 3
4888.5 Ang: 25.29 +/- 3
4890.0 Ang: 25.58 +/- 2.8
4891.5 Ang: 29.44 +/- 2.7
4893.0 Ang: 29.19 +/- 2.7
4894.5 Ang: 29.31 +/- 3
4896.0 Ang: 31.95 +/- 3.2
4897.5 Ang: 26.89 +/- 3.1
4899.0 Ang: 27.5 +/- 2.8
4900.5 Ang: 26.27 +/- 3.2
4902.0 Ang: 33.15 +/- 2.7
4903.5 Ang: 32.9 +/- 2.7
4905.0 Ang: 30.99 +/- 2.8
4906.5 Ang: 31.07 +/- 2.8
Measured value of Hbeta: 2.3 Ang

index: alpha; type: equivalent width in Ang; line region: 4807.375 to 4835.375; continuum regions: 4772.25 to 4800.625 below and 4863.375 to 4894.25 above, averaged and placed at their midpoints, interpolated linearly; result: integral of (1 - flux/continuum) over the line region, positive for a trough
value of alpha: -1.3 Ang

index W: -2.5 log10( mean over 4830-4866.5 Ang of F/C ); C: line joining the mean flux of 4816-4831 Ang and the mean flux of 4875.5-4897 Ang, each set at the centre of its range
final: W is 0.09 mag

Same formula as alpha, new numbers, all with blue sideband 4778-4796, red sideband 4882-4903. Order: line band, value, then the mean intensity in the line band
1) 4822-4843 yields 1.1 Ang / 27.7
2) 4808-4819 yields -1.2 Ang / 32.6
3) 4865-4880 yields 0.8 Ang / 27.3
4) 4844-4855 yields 0.6 Ang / 27.6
